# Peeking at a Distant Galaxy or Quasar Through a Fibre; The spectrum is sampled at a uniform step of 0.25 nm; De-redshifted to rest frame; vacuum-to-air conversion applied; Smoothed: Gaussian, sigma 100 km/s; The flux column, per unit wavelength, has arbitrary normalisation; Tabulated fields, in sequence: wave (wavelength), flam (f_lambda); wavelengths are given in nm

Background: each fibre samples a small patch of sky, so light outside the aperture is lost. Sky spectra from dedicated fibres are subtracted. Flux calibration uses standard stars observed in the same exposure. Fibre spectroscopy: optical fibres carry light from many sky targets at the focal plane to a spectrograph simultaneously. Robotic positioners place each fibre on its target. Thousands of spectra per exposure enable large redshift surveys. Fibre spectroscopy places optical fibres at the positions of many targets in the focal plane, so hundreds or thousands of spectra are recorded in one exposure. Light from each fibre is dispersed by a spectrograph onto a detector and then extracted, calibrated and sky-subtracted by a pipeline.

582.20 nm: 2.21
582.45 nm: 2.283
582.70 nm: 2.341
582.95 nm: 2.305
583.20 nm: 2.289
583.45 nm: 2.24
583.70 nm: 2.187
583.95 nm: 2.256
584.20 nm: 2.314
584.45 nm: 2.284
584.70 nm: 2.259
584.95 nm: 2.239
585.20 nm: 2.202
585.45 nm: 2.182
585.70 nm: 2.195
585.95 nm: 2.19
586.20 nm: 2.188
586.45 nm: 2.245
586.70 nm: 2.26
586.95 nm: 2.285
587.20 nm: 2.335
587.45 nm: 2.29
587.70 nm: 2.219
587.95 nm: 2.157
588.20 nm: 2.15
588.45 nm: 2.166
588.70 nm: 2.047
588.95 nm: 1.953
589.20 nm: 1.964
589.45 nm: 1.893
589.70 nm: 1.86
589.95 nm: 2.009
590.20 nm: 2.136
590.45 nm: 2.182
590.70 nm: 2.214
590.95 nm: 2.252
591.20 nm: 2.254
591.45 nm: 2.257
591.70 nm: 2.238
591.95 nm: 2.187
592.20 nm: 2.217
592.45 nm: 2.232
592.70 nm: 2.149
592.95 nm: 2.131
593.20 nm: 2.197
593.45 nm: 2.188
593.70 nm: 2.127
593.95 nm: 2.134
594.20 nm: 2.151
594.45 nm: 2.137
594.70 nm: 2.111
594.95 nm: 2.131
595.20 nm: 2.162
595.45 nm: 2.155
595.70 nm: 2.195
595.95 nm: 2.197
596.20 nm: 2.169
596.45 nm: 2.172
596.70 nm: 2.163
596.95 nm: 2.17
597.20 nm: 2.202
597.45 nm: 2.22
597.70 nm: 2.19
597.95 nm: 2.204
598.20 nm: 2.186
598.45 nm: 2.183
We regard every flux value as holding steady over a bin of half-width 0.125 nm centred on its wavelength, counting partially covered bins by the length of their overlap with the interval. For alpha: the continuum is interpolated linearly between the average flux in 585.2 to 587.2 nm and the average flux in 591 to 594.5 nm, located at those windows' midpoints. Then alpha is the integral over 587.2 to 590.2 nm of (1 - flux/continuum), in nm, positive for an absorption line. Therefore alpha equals 0.181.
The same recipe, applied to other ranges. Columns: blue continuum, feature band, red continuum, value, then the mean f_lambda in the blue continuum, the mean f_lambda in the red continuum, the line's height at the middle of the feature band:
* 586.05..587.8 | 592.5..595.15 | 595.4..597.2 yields 0.06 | 2.26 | 2.18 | 2.2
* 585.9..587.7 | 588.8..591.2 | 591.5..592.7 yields 0.18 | 2.26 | 2.21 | 2.23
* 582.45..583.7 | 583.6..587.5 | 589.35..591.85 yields -0.02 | 2.28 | 2.13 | 2.23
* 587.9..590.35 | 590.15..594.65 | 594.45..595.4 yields -0.21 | 2.03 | 2.14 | 2.09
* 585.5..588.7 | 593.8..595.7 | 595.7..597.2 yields 0.04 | 2.22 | 2.18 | 2.19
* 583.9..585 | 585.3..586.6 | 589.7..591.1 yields 0.02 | 2.27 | 2.13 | 2.24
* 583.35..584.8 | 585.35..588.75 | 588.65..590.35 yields -0.17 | 2.26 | 1.98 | 2.11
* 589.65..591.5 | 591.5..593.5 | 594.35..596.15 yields -0.04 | 2.15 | 2.16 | 2.15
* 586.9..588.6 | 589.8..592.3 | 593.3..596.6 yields 0.00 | 2.22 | 2.16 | 2.19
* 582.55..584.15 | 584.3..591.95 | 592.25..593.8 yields 0.18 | 2.27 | 2.17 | 2.22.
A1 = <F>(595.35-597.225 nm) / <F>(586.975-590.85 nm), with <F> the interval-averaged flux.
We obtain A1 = 1.0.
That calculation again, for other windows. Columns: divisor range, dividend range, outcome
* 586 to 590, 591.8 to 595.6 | 1.01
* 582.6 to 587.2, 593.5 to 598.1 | 0.96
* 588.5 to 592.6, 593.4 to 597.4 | 1.02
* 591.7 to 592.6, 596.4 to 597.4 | 0.98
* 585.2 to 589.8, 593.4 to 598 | 1.01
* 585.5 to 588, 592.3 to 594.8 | 0.96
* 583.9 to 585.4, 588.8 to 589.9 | 0.85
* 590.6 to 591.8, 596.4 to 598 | 0.98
